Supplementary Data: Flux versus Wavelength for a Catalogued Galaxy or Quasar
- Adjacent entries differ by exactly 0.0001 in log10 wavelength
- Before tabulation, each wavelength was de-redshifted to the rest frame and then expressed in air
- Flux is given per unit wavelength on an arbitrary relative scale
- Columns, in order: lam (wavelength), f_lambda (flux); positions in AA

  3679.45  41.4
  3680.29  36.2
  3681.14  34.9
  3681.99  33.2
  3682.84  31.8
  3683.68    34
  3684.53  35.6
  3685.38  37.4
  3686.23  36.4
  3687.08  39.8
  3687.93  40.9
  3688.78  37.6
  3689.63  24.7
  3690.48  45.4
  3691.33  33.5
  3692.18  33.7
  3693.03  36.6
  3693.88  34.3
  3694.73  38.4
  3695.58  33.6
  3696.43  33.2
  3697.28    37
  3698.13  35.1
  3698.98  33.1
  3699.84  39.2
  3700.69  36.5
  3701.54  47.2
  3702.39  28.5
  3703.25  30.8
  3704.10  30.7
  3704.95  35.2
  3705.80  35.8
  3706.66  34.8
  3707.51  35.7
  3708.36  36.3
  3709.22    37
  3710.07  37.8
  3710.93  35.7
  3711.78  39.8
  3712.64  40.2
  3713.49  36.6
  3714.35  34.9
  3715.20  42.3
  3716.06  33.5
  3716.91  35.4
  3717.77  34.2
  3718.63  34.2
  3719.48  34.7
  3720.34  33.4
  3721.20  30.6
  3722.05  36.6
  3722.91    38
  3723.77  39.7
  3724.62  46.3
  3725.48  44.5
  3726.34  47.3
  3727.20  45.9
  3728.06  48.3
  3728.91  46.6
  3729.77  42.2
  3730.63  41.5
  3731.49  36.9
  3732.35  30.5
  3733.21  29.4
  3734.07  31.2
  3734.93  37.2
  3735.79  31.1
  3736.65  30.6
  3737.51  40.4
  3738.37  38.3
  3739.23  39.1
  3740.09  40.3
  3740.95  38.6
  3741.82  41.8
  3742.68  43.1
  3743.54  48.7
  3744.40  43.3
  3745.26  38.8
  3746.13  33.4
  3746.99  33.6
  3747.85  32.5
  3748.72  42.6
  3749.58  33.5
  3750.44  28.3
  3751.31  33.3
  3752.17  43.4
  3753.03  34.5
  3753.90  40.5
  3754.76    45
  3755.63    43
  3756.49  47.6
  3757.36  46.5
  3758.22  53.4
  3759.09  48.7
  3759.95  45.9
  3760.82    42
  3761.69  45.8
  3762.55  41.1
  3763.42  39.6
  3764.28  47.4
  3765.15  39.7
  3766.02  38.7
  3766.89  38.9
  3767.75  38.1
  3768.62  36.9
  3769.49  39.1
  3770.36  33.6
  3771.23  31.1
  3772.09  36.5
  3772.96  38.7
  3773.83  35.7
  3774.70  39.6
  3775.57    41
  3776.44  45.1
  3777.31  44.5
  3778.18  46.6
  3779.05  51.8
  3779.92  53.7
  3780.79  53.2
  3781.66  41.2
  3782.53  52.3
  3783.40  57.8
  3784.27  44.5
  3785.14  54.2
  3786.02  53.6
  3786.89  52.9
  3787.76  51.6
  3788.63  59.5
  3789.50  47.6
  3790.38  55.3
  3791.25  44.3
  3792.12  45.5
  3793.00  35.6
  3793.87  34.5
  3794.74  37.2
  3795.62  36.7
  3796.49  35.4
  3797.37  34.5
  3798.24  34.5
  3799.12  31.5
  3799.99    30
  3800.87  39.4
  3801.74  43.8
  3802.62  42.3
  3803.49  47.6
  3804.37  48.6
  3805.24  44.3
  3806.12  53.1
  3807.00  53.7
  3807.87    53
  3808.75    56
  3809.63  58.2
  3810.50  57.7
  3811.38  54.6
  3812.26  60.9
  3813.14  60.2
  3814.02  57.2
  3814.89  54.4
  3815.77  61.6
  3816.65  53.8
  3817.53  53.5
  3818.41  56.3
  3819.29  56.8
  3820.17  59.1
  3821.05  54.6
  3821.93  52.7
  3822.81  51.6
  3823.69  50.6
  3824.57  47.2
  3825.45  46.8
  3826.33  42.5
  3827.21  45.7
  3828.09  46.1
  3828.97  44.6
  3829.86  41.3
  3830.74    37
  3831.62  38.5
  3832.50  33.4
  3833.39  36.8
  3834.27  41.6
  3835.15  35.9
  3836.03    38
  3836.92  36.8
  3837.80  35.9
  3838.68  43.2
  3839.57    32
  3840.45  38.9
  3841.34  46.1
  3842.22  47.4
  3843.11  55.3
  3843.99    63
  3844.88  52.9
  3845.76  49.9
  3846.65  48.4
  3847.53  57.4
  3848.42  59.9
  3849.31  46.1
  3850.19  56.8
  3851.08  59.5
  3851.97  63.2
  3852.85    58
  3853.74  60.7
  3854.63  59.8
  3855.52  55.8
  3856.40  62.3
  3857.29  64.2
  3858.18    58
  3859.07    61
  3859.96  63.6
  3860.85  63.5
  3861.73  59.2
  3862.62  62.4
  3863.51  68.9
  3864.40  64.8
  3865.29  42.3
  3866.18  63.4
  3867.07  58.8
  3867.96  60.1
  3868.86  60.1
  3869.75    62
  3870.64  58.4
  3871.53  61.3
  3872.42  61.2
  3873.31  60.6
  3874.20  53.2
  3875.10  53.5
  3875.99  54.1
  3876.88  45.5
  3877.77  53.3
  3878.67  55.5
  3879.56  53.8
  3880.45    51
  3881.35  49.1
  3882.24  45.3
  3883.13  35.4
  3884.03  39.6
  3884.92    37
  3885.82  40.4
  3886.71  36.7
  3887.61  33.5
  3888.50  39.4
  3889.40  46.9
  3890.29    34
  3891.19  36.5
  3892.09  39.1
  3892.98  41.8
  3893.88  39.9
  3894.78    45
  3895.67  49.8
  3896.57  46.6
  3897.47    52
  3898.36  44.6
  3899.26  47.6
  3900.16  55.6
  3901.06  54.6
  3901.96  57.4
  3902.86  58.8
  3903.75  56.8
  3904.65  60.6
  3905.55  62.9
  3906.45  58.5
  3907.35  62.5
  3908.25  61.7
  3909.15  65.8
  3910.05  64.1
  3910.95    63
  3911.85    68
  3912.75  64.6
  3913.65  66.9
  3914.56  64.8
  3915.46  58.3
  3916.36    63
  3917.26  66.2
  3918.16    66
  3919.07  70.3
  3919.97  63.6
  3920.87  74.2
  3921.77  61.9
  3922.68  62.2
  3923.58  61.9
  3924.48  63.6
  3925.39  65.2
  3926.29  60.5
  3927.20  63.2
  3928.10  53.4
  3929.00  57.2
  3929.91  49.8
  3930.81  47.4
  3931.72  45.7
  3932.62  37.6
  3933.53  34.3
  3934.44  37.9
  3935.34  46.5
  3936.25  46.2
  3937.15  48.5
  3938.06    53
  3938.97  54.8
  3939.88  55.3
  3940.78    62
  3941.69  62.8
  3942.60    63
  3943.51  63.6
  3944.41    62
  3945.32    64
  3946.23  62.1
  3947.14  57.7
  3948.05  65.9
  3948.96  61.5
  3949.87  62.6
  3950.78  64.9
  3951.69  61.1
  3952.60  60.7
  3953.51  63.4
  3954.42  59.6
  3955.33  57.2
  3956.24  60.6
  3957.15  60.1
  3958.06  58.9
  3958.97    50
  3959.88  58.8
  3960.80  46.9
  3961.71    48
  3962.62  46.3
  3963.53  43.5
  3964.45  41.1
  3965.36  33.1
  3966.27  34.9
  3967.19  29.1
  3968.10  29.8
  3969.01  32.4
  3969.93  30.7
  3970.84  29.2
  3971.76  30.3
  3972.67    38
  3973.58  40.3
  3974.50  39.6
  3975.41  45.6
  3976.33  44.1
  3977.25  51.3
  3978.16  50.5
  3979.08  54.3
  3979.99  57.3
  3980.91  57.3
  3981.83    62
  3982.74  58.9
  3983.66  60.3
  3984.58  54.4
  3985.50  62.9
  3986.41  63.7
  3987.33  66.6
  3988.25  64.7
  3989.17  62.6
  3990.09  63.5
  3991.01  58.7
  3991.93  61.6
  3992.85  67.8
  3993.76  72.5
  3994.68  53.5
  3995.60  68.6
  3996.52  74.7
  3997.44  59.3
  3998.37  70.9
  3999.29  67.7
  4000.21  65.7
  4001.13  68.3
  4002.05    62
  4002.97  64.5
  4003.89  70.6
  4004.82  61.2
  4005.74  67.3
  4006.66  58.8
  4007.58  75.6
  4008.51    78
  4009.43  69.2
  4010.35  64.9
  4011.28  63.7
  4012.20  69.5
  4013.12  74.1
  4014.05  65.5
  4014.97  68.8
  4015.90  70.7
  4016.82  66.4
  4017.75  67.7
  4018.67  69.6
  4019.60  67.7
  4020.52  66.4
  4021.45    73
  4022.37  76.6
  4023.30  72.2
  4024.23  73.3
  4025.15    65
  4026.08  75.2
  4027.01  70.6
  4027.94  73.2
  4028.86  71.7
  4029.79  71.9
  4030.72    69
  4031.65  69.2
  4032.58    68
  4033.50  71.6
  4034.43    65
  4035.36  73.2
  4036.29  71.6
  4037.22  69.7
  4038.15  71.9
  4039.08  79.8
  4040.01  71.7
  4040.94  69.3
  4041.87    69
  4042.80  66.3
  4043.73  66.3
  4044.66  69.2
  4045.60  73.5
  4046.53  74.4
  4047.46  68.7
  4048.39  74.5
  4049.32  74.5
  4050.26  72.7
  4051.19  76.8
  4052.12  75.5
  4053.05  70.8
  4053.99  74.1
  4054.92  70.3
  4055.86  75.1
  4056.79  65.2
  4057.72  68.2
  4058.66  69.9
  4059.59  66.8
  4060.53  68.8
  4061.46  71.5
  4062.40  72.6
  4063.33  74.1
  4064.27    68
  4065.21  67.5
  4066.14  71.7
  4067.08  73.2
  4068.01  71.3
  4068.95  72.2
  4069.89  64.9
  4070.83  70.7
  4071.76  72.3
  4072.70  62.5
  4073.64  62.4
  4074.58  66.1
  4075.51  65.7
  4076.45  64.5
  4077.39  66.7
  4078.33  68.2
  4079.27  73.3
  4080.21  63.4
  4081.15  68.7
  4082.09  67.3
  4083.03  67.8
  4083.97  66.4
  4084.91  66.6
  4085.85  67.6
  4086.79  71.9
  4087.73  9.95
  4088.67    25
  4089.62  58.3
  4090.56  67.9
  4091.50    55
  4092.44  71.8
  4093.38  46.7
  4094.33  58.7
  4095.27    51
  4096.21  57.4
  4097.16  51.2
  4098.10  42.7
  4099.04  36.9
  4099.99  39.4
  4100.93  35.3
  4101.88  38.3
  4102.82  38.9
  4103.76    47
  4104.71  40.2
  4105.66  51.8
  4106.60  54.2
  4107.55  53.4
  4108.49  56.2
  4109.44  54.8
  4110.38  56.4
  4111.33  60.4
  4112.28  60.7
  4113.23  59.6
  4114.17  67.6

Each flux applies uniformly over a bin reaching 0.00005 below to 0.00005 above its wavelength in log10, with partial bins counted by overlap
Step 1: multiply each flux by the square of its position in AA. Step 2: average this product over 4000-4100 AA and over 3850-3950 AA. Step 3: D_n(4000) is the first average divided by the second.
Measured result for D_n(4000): 1.30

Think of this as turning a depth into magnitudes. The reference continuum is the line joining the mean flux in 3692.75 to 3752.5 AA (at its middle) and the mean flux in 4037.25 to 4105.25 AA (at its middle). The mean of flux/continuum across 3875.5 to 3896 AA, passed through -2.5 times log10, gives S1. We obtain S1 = 0.14 mag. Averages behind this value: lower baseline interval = 37.3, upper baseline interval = 63.5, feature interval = 43.6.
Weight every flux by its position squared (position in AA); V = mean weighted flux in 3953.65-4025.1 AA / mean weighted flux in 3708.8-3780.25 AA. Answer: 1.7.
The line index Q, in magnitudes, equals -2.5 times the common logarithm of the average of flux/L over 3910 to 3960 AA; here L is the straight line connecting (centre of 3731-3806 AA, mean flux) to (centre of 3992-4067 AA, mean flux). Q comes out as 0.009 mag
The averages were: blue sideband 41.5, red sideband 69.7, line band 58.9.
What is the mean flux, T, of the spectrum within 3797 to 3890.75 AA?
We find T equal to 50.4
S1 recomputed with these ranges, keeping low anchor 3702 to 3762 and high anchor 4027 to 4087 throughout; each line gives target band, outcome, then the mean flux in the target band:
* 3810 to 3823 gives -0.21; 56.4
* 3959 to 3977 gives 0.48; 39.4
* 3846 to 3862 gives -0.17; 58.6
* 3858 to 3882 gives -0.12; 57.6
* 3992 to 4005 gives -0.03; 66.2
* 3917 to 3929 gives -0.12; 63.7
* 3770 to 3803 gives 0.01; 43.4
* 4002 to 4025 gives -0.05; 68.8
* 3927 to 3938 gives 0.22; 47.2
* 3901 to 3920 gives -0.13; 62.8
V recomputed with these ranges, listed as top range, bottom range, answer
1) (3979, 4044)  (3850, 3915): 1.32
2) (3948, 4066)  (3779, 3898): 1.39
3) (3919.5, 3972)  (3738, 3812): 1.33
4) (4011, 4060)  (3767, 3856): 1.68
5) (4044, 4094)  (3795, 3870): 1.48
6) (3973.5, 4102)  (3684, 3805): 1.89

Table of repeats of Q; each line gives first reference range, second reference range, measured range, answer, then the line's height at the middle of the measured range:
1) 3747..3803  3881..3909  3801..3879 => -0.16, 45.2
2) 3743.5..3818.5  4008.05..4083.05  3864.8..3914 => 0.06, 55.1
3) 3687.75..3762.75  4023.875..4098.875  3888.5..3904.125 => 0.12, 52.7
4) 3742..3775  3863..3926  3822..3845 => 0.11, 48.3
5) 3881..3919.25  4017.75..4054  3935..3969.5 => 0.11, 59.6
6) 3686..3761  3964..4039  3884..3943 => 0.00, 53.9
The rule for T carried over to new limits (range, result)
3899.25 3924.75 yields 62.5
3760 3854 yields 46.6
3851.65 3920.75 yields 55.2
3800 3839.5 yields 48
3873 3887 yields 47.7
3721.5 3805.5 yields 41.6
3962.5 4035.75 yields 60.5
